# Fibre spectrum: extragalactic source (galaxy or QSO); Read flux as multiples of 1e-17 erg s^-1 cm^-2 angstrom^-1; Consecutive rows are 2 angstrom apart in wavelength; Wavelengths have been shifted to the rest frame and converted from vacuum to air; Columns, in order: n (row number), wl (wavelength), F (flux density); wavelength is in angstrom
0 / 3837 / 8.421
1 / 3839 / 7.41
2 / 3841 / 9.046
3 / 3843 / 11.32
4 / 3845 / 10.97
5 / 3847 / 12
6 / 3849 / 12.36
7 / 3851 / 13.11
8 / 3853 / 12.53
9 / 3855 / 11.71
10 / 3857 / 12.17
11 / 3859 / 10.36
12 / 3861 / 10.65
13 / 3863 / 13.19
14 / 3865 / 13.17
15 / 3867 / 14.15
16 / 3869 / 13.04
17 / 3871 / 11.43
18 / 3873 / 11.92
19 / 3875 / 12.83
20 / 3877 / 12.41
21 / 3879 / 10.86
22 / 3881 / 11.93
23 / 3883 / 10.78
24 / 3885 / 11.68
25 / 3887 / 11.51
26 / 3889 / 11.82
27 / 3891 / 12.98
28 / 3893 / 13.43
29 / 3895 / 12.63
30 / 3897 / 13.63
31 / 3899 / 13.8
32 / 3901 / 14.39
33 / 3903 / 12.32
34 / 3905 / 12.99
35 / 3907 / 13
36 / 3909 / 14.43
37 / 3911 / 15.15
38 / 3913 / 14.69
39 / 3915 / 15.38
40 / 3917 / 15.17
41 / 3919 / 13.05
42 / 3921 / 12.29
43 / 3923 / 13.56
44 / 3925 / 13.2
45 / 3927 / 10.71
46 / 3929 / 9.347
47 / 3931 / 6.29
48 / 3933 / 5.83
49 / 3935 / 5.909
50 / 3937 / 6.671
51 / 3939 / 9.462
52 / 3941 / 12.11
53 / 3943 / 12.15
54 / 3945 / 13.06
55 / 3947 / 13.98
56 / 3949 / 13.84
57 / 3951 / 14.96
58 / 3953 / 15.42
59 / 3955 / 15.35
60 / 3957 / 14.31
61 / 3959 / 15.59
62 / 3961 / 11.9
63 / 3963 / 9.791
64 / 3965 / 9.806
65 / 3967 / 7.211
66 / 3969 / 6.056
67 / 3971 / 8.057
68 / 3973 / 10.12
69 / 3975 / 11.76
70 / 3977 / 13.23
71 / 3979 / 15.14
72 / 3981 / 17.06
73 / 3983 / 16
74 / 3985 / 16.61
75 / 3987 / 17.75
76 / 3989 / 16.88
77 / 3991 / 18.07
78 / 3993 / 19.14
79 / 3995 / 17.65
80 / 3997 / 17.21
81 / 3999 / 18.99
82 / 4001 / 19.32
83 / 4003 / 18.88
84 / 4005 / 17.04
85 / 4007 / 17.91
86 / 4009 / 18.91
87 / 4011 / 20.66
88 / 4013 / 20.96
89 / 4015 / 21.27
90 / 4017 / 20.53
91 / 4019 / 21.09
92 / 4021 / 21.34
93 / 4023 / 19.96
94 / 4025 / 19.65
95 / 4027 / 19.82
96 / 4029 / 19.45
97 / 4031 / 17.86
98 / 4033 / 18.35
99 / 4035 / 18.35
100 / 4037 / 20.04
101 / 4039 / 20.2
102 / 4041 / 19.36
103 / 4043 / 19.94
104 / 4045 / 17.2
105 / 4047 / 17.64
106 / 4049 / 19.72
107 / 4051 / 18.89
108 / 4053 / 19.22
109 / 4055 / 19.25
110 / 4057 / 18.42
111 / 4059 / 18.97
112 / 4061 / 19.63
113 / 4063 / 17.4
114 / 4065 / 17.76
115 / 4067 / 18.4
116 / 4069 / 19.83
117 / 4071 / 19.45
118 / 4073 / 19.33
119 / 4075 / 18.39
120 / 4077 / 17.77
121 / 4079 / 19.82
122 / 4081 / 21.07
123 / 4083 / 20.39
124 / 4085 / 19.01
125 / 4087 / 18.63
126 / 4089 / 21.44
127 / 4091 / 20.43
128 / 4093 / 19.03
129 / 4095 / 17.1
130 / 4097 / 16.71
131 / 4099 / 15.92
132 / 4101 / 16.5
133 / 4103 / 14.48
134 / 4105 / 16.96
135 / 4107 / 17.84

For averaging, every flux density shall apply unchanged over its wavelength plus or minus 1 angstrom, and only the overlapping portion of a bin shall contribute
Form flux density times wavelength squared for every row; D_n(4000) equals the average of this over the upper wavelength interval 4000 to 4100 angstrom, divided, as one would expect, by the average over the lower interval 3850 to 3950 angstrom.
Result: 1.70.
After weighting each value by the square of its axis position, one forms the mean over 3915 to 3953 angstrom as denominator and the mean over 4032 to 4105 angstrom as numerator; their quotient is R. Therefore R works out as 1.8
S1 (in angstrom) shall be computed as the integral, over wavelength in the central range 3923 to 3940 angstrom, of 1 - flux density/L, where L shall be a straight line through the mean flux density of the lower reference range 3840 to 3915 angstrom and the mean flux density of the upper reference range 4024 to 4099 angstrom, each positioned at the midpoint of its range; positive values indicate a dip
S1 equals 6.7 angstrom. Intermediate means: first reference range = 12.5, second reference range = 19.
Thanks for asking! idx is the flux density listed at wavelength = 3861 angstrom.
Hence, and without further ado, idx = 10.65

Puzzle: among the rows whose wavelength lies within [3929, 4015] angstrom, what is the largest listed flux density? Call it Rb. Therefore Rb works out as 21.27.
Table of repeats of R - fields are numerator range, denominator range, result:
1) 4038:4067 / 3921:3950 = 1.90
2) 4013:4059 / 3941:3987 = 1.56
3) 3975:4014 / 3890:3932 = 1.42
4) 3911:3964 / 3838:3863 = 1.13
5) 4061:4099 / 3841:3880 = 1.76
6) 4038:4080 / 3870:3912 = 1.62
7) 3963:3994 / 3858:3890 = 1.18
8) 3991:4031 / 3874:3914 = 1.60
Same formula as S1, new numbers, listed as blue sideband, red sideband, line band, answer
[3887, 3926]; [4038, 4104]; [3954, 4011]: 3.74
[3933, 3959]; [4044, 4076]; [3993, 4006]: -2.59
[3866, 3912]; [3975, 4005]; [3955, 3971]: 5.11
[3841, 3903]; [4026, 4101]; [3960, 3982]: 6.71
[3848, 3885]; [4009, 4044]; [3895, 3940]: 8.00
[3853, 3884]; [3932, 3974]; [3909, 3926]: -3.89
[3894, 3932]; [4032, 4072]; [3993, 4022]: -4.08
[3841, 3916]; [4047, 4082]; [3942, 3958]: 0.96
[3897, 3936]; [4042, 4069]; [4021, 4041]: -2.12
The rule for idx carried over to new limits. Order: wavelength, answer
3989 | 16.88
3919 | 13.05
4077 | 17.77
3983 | 16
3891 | 12.98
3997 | 17.21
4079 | 19.82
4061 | 19.63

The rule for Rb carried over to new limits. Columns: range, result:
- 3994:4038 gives 21.34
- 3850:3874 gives 14.15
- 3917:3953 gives 15.42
